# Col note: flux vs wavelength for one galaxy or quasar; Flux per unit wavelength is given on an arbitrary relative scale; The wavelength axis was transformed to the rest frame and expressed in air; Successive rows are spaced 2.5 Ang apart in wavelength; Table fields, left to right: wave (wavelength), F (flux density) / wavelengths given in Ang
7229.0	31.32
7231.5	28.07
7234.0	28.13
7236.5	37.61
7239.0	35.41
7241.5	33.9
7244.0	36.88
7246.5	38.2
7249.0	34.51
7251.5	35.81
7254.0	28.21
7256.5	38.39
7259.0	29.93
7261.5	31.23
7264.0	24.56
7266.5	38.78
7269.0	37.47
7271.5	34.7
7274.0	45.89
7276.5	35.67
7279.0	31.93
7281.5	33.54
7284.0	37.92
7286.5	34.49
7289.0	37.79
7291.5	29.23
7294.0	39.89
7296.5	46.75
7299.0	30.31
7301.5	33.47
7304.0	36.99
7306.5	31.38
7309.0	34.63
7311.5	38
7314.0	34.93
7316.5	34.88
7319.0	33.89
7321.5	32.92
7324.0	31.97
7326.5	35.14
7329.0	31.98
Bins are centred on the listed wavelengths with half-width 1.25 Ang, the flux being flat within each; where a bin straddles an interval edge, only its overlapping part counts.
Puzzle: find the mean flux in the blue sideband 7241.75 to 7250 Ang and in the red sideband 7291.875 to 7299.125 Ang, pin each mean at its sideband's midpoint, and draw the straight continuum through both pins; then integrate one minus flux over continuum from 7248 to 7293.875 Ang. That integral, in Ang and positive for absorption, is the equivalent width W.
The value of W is 3.8 Ang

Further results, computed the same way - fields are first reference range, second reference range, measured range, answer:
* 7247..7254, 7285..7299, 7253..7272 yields 1.2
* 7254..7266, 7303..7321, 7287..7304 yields -1.3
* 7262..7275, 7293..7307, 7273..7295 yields 0.1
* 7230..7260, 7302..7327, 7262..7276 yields -0.8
